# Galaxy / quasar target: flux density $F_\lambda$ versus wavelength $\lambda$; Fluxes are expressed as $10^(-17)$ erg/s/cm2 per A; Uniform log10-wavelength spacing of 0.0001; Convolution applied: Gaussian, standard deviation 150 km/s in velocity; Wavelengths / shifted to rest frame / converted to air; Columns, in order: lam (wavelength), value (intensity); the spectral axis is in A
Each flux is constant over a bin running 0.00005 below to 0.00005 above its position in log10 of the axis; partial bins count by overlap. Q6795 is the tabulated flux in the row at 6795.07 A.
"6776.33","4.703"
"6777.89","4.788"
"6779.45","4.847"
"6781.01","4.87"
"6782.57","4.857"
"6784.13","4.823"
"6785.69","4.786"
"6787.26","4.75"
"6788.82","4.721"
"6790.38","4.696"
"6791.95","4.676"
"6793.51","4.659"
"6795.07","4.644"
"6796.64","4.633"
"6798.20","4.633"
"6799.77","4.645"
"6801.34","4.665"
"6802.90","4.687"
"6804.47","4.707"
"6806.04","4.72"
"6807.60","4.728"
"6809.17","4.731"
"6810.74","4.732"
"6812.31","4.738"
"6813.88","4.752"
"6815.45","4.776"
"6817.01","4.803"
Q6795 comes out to 4.644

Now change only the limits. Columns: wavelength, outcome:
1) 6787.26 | 4.75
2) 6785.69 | 4.786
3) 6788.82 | 4.721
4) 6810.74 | 4.732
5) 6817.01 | 4.803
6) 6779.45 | 4.847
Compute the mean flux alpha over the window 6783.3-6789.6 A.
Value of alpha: 4.77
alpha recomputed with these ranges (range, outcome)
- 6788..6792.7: 4.7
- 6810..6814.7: 4.74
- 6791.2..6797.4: 4.66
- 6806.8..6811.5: 4.73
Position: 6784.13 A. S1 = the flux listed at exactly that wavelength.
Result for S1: 4.823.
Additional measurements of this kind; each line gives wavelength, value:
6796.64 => 4.633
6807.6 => 4.728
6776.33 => 4.703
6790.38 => 4.696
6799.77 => 4.645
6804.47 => 4.707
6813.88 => 4.752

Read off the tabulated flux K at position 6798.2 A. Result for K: 4.633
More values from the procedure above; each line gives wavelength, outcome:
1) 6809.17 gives 4.731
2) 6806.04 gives 4.72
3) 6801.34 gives 4.665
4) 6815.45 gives 4.776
